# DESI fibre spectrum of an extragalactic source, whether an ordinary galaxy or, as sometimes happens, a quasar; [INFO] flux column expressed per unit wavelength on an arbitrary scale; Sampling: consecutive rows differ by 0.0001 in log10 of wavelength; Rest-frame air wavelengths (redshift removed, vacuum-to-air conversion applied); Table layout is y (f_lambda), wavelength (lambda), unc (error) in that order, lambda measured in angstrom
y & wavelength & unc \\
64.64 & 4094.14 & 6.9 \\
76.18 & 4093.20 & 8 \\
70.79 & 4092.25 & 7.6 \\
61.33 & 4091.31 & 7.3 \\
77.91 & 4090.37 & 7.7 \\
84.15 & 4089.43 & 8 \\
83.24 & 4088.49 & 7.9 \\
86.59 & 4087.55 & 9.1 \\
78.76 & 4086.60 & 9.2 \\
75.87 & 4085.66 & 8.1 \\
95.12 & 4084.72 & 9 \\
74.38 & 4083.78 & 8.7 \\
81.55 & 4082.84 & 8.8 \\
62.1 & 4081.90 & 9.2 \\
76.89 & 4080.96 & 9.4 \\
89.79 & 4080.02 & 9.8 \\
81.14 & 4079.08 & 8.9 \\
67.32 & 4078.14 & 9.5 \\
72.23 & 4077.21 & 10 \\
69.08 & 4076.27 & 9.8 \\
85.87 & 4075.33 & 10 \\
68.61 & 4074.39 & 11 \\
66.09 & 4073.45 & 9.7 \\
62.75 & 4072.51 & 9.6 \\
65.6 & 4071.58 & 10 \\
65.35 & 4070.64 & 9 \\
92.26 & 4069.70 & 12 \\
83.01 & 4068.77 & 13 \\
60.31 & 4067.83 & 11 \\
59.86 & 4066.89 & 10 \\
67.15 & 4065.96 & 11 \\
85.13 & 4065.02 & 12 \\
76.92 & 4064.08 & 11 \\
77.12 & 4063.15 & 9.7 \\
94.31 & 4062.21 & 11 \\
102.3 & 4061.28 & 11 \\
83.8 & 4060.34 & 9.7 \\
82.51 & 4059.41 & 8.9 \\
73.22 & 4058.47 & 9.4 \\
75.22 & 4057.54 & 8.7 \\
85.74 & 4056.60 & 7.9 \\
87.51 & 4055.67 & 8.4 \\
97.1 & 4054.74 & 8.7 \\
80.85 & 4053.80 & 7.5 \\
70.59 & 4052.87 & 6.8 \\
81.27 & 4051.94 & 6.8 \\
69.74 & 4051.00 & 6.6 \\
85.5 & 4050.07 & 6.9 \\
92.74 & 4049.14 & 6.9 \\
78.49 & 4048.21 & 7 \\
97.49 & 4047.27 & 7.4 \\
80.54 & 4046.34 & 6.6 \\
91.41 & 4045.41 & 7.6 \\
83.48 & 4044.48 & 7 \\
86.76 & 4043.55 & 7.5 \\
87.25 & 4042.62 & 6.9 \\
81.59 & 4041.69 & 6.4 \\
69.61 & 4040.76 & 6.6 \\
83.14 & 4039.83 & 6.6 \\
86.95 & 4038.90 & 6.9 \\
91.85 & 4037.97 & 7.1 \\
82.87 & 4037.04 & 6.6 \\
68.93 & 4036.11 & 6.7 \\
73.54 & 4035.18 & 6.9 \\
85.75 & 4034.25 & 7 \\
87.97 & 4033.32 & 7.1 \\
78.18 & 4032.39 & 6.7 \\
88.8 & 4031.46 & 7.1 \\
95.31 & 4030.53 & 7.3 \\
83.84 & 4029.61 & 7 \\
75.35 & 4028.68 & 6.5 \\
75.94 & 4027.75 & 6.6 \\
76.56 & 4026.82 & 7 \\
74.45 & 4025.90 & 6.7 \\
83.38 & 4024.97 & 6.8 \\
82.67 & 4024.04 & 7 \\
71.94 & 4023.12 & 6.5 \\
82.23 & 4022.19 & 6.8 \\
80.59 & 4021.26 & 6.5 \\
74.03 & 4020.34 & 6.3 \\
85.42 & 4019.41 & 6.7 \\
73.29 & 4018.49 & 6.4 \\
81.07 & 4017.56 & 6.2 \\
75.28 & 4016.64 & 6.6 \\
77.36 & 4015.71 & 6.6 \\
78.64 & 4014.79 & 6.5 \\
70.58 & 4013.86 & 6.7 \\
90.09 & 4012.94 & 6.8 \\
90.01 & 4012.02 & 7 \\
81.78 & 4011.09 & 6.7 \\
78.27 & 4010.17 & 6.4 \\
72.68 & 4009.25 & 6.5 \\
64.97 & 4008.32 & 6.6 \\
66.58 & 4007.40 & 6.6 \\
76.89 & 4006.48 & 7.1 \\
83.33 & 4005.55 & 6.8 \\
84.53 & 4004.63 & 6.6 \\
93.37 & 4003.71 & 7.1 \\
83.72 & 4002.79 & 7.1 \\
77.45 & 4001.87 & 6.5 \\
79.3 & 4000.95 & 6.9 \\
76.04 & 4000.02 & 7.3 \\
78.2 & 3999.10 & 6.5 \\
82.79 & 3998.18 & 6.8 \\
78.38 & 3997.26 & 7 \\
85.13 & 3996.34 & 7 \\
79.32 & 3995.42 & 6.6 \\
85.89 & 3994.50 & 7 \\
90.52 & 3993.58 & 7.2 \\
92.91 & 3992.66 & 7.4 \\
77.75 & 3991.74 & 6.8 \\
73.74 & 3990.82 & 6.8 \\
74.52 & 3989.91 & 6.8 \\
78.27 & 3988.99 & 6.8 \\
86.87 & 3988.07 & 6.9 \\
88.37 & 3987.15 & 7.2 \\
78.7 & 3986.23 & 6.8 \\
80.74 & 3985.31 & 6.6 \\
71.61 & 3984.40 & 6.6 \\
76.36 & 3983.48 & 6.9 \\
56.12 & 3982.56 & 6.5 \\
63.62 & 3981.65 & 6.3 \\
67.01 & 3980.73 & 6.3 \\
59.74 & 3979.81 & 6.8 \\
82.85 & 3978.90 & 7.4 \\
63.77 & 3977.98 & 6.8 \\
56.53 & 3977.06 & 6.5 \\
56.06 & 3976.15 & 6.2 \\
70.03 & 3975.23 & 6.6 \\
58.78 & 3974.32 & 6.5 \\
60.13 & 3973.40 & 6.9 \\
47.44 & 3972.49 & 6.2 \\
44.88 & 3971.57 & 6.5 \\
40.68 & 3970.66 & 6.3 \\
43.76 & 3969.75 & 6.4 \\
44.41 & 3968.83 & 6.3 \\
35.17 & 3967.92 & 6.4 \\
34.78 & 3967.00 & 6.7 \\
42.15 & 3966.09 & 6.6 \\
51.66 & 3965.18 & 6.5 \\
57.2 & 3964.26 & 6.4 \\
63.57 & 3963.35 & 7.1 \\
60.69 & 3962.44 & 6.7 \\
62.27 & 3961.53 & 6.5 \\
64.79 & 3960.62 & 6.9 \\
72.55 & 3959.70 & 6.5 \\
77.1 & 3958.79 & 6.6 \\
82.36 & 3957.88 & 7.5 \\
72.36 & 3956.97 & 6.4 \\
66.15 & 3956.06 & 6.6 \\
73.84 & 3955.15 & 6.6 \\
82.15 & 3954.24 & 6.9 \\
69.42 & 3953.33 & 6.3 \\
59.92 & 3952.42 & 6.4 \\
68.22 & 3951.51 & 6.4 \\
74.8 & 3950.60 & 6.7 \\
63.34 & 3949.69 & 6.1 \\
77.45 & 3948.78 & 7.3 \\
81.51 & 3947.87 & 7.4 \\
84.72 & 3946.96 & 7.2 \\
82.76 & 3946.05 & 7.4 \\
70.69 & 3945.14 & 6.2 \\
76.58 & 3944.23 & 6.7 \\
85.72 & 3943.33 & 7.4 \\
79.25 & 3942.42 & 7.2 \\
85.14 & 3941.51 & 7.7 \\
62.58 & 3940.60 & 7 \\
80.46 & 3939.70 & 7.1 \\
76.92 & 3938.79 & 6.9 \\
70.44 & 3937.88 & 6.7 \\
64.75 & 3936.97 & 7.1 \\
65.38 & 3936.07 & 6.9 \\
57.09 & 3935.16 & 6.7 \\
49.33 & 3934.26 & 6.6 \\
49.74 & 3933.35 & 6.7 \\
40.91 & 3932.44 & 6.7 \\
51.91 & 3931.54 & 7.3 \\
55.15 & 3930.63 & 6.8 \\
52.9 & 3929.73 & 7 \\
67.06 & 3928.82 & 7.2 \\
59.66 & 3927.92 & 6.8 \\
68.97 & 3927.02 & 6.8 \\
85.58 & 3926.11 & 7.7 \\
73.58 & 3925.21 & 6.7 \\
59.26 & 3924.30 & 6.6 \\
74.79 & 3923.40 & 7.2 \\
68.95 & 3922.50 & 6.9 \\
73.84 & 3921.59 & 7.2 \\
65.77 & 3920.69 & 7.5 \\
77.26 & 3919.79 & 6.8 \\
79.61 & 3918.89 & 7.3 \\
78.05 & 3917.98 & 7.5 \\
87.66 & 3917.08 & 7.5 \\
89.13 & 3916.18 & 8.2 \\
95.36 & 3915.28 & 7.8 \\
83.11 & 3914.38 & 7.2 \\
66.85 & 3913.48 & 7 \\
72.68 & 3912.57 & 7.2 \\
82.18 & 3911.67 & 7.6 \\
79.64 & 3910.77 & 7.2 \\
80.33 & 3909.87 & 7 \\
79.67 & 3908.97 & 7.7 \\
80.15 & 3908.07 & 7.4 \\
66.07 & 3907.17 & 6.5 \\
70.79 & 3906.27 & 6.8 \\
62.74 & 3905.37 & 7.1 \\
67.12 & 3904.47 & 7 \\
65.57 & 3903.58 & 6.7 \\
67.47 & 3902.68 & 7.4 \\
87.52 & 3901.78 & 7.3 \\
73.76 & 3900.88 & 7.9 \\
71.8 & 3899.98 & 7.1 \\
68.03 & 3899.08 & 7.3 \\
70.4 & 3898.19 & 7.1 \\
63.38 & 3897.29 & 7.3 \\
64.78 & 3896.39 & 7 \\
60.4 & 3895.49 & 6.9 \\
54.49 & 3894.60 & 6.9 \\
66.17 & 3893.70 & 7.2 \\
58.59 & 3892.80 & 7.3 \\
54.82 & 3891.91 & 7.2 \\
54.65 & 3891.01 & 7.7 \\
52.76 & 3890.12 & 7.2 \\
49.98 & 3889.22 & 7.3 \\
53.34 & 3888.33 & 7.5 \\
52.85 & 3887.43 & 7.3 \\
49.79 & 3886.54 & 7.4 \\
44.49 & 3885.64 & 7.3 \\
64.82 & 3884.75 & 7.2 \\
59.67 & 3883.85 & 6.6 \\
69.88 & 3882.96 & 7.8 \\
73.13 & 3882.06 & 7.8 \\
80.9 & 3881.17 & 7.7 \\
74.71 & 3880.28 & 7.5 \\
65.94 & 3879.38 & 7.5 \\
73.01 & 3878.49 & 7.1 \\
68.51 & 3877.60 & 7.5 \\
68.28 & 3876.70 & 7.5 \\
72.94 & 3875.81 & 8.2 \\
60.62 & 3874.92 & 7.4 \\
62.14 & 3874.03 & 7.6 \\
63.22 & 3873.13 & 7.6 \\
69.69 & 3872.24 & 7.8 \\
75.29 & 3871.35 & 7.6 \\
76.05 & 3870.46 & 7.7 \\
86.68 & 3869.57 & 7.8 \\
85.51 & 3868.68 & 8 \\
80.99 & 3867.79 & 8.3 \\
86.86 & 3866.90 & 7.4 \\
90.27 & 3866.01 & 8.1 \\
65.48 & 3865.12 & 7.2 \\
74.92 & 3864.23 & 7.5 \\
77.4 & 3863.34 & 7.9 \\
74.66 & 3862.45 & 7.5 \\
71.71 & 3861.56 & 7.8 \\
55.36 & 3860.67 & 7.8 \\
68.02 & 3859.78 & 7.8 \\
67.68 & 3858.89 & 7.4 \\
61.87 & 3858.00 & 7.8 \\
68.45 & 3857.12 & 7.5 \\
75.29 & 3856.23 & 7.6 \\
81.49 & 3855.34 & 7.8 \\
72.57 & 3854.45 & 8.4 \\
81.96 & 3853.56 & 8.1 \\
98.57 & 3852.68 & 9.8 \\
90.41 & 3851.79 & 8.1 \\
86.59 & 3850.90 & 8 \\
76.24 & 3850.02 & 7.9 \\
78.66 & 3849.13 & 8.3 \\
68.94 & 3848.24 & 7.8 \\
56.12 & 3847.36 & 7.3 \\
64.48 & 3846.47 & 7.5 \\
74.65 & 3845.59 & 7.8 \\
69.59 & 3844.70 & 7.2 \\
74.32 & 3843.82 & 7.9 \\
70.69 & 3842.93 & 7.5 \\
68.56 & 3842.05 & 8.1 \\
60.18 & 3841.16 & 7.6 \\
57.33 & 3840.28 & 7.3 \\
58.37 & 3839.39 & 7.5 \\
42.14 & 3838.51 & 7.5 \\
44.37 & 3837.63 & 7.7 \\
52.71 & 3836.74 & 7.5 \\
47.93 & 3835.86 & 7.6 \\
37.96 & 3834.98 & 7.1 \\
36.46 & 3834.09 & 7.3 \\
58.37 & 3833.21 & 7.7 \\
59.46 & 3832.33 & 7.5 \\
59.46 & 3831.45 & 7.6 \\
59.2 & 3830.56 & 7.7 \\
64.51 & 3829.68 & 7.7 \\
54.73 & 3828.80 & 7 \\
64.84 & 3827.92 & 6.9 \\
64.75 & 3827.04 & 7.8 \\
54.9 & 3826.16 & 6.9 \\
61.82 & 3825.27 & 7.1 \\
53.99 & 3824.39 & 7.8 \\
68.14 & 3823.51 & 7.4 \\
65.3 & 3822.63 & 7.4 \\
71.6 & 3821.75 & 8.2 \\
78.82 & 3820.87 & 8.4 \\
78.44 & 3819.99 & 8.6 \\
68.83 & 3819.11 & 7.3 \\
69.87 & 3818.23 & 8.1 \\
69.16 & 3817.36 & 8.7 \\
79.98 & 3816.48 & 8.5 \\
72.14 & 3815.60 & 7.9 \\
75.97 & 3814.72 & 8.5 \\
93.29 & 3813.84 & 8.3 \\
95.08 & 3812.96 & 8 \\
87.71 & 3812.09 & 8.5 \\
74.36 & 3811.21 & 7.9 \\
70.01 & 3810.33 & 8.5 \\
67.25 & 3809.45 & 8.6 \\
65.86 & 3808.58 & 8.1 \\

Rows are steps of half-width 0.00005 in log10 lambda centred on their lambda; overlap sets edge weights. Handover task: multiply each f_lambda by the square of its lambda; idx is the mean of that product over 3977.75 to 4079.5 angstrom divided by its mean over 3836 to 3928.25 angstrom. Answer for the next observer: 1.2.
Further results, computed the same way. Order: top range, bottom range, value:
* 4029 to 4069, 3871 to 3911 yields 1.35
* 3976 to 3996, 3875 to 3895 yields 1.27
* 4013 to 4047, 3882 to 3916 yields 1.29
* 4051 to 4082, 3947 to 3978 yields 1.33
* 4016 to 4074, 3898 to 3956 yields 1.19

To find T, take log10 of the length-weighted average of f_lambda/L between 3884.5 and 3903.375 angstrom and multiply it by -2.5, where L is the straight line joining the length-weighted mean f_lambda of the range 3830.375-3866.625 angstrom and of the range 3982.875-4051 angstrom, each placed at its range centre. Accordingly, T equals 0.16 mag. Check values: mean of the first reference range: 67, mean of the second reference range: 81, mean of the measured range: 61.2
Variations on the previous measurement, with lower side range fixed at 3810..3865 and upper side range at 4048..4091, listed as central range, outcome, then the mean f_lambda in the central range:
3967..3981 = 0.334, 54.6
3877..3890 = 0.121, 62.7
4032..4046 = -0.075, 82.6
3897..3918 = -0.063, 75.5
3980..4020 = -0.046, 78.6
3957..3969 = 0.252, 58.4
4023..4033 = -0.060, 81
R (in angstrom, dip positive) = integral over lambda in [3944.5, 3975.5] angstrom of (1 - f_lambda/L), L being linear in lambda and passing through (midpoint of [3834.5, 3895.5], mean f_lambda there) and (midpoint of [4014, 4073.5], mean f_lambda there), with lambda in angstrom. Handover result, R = 4.6 angstrom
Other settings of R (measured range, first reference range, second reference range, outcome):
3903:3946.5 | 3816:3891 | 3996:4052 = 0.9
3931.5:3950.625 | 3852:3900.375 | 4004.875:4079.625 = 0.8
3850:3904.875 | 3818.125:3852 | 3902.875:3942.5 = -2.4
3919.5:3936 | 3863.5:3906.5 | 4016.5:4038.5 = 2.0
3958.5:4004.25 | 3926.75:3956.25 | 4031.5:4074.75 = 2.9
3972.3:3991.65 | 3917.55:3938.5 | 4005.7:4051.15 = 1.0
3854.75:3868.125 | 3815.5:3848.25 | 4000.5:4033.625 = -1.7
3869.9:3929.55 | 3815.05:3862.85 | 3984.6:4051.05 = 1.9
